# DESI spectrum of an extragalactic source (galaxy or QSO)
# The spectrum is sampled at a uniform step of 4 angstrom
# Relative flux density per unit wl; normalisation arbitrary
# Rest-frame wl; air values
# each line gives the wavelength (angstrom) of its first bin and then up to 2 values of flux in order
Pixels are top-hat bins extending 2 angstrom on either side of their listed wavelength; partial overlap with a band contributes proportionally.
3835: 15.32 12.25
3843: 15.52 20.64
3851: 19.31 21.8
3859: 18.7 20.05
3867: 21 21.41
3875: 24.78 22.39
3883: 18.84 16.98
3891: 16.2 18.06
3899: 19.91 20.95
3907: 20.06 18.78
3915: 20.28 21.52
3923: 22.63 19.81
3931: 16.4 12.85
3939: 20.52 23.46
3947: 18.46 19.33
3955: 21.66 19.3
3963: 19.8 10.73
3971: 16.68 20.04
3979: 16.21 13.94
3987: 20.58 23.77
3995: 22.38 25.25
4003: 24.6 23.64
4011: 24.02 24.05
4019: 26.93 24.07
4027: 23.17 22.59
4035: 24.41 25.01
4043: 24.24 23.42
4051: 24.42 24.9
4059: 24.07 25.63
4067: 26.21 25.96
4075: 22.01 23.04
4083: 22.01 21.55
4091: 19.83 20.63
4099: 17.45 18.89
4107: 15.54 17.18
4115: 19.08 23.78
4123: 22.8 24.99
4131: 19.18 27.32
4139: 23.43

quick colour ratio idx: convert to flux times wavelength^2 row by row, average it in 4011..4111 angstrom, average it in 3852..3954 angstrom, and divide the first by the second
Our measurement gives 1.25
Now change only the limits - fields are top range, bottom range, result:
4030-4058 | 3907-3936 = 1.34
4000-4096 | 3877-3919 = 1.33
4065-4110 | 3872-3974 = 1.19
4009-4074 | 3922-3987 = 1.41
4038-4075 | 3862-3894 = 1.34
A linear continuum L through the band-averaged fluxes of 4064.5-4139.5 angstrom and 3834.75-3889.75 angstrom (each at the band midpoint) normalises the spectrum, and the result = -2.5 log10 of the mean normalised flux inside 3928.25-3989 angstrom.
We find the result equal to 0.13 mag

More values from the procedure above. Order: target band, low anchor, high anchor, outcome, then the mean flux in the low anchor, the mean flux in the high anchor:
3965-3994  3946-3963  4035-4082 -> 0.19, 19.8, 24.4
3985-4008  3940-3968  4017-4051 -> -0.07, 19.3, 24.2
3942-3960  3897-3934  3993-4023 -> 0.06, 19.8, 24.4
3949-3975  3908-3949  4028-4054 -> 0.15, 19.5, 24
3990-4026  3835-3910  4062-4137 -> -0.17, 19.3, 21.7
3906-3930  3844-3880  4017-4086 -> 0.08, 20.9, 24.2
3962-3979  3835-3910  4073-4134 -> 0.20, 19.3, 20.6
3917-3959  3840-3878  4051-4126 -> 0.06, 20.2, 21.8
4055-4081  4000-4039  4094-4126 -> -0.13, 24.2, 19.6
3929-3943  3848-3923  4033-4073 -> 0.22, 20.1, 24.8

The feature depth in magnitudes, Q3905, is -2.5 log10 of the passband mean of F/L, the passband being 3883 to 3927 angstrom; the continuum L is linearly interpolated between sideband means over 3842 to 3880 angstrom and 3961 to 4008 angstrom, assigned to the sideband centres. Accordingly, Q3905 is 0.043 mag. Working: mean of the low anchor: 20.6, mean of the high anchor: 19.7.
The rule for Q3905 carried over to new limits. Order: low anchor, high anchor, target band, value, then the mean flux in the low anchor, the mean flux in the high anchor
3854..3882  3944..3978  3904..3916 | 0.01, 21.3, 18.3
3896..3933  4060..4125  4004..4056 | -0.16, 20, 21.4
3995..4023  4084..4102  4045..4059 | -0.10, 24.5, 19.9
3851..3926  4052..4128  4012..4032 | -0.14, 20.2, 21.9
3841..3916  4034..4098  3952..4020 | 0.06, 19.8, 23.5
